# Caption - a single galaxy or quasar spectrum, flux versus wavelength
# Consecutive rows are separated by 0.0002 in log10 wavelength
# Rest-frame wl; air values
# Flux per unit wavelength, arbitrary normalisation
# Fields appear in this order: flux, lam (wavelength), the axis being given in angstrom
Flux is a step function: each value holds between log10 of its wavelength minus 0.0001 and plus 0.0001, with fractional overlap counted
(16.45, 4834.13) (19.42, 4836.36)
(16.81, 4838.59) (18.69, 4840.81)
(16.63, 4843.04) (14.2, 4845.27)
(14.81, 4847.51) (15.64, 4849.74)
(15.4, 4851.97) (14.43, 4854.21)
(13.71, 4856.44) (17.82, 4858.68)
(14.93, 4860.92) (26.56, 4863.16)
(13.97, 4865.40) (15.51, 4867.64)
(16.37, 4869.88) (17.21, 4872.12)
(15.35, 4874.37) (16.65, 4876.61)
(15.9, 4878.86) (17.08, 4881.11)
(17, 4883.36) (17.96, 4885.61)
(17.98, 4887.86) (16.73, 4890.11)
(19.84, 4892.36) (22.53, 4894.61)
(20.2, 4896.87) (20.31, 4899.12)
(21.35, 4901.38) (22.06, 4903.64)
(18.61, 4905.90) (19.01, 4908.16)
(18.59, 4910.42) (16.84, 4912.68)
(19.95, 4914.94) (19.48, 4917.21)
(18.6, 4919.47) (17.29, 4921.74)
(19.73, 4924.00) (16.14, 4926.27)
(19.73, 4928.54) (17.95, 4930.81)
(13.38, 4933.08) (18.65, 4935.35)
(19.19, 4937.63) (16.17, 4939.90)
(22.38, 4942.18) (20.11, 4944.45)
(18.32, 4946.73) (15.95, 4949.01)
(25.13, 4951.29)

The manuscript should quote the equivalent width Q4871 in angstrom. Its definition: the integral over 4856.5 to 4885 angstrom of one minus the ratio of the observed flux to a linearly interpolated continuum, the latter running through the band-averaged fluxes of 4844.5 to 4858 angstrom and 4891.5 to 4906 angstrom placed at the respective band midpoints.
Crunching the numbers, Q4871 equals 0.48 angstrom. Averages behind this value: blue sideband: 14.8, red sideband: 20.9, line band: 16.9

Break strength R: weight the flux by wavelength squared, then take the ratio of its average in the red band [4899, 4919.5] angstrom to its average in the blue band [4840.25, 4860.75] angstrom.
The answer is 1.28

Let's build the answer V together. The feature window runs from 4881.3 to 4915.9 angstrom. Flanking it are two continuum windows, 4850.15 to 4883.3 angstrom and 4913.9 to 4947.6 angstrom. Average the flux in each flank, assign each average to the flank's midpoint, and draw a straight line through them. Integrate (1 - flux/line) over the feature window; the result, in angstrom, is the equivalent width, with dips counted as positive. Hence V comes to -3.4 angstrom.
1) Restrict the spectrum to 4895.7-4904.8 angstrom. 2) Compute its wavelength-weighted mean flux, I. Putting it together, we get 21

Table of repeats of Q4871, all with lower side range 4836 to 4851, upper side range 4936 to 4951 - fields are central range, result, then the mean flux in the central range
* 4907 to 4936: 0.6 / 18.1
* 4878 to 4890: 0.2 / 17.2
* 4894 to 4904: -1.8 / 21.2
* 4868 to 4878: 0.5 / 16.3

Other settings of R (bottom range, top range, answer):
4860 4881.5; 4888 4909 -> 1.19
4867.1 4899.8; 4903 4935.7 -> 1.05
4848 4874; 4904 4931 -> 1.16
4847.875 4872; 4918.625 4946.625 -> 1.15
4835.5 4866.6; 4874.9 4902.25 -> 1.13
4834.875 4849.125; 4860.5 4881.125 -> 1.03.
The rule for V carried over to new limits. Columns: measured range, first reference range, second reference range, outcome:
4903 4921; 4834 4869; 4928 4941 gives -1.93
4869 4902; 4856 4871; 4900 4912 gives 0.75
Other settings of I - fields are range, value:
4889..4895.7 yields 19.7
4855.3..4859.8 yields 15.8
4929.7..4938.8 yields 17.3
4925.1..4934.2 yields 16.8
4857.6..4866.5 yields 18.3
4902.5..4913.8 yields 19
